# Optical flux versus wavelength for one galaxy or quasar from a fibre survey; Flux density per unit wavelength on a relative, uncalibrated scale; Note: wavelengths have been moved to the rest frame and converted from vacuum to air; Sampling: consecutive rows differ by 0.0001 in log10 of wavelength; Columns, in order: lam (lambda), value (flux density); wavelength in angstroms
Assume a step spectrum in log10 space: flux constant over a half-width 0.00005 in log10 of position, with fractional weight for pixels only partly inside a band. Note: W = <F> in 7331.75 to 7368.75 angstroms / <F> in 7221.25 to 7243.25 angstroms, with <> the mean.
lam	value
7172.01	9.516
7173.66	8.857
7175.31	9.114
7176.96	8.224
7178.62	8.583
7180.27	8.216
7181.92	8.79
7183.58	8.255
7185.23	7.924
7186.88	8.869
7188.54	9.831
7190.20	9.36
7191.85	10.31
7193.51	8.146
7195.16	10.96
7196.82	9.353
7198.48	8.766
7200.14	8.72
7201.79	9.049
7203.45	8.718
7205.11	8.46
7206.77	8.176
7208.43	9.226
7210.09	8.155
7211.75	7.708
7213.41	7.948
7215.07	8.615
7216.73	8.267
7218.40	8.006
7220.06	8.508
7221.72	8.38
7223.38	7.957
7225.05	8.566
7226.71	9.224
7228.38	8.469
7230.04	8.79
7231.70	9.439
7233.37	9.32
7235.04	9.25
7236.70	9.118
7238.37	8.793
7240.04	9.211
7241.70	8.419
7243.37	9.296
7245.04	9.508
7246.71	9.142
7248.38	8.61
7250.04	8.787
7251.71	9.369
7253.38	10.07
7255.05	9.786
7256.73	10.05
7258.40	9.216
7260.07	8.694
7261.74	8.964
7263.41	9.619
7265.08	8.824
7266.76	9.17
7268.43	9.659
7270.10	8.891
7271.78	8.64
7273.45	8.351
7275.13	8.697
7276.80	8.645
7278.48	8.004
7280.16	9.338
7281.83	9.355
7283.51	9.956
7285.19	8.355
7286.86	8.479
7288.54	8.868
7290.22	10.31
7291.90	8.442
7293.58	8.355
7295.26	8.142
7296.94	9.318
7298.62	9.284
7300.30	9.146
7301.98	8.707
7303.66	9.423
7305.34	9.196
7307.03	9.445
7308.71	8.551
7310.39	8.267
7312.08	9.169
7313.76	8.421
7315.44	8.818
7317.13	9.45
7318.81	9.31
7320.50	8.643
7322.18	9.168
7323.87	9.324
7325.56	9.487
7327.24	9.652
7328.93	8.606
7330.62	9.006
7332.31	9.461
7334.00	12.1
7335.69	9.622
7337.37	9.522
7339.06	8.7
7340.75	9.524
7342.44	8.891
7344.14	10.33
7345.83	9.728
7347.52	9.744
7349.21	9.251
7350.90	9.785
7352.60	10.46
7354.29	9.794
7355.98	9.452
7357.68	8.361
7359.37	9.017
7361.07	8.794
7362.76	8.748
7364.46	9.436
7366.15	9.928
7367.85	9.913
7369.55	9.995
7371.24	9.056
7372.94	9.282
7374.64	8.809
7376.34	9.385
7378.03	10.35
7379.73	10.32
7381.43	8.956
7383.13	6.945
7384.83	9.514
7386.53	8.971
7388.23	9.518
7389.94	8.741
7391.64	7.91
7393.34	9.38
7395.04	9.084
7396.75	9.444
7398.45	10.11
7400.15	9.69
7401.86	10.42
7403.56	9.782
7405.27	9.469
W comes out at 1.08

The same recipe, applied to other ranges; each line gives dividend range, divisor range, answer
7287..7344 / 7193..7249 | 1.04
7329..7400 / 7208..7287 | 1.06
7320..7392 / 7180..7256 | 1.06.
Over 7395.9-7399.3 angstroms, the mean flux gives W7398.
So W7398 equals 9.79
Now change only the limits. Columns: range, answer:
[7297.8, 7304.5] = 9.15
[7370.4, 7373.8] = 9.16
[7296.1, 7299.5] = 9.3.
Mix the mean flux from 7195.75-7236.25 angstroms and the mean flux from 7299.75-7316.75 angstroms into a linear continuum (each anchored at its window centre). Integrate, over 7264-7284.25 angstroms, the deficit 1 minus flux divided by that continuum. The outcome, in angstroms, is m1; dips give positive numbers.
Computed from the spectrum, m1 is -0.3 angstroms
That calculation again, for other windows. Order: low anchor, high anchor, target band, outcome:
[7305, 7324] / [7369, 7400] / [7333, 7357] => -1.8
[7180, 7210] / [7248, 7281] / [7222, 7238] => 0.2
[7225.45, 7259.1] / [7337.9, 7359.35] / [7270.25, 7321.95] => 2.4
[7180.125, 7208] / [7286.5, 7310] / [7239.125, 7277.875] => -0.6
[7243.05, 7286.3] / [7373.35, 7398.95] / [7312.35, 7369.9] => -1.8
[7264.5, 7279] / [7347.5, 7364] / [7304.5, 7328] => 0.0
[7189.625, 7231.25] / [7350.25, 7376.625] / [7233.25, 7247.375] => -0.4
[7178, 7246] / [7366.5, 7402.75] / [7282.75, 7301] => 0.2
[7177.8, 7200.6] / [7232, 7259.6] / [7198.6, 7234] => 2.2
